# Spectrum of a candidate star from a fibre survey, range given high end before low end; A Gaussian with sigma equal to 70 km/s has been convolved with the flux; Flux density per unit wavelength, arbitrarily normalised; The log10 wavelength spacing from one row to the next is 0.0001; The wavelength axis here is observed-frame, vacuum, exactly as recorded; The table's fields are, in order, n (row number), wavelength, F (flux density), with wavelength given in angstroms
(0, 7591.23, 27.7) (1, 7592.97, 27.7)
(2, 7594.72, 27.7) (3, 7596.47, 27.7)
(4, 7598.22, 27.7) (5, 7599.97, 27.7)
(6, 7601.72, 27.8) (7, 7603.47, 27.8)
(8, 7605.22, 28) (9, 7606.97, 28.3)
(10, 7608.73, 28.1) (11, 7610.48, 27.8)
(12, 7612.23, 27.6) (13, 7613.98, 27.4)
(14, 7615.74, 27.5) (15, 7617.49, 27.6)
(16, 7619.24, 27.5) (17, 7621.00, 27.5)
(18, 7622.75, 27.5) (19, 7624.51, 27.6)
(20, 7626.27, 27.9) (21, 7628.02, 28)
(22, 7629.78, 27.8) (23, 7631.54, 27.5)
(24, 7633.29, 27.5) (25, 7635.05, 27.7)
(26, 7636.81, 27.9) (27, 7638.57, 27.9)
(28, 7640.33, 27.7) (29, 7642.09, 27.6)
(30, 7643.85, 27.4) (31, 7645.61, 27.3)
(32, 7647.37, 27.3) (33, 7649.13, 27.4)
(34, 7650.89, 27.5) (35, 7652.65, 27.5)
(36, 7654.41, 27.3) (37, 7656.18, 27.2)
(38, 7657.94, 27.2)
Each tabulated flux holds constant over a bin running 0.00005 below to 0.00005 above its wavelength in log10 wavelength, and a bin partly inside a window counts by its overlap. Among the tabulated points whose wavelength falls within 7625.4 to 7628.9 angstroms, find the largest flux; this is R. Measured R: 28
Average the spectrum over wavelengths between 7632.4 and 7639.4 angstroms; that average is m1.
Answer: 27.8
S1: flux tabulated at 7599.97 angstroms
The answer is 27.7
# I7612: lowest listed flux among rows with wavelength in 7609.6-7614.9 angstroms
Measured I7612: 27.4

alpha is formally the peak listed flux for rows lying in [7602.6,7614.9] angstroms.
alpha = 28.3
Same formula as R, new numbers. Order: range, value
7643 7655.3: 27.5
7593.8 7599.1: 27.7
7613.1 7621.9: 27.6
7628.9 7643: 27.9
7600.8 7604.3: 27.8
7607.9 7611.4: 28.1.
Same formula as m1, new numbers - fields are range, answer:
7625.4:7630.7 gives 27.9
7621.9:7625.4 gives 27.5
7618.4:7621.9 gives 27.5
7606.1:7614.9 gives 27.8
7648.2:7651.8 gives 27.5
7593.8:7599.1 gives 27.7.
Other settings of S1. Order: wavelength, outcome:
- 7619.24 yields 27.5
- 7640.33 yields 27.7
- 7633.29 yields 27.5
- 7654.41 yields 27.3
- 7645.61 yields 27.3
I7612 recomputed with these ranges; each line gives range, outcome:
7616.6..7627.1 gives 27.5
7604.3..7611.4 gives 27.8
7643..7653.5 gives 27.3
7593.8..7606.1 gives 27.7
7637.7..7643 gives 27.6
